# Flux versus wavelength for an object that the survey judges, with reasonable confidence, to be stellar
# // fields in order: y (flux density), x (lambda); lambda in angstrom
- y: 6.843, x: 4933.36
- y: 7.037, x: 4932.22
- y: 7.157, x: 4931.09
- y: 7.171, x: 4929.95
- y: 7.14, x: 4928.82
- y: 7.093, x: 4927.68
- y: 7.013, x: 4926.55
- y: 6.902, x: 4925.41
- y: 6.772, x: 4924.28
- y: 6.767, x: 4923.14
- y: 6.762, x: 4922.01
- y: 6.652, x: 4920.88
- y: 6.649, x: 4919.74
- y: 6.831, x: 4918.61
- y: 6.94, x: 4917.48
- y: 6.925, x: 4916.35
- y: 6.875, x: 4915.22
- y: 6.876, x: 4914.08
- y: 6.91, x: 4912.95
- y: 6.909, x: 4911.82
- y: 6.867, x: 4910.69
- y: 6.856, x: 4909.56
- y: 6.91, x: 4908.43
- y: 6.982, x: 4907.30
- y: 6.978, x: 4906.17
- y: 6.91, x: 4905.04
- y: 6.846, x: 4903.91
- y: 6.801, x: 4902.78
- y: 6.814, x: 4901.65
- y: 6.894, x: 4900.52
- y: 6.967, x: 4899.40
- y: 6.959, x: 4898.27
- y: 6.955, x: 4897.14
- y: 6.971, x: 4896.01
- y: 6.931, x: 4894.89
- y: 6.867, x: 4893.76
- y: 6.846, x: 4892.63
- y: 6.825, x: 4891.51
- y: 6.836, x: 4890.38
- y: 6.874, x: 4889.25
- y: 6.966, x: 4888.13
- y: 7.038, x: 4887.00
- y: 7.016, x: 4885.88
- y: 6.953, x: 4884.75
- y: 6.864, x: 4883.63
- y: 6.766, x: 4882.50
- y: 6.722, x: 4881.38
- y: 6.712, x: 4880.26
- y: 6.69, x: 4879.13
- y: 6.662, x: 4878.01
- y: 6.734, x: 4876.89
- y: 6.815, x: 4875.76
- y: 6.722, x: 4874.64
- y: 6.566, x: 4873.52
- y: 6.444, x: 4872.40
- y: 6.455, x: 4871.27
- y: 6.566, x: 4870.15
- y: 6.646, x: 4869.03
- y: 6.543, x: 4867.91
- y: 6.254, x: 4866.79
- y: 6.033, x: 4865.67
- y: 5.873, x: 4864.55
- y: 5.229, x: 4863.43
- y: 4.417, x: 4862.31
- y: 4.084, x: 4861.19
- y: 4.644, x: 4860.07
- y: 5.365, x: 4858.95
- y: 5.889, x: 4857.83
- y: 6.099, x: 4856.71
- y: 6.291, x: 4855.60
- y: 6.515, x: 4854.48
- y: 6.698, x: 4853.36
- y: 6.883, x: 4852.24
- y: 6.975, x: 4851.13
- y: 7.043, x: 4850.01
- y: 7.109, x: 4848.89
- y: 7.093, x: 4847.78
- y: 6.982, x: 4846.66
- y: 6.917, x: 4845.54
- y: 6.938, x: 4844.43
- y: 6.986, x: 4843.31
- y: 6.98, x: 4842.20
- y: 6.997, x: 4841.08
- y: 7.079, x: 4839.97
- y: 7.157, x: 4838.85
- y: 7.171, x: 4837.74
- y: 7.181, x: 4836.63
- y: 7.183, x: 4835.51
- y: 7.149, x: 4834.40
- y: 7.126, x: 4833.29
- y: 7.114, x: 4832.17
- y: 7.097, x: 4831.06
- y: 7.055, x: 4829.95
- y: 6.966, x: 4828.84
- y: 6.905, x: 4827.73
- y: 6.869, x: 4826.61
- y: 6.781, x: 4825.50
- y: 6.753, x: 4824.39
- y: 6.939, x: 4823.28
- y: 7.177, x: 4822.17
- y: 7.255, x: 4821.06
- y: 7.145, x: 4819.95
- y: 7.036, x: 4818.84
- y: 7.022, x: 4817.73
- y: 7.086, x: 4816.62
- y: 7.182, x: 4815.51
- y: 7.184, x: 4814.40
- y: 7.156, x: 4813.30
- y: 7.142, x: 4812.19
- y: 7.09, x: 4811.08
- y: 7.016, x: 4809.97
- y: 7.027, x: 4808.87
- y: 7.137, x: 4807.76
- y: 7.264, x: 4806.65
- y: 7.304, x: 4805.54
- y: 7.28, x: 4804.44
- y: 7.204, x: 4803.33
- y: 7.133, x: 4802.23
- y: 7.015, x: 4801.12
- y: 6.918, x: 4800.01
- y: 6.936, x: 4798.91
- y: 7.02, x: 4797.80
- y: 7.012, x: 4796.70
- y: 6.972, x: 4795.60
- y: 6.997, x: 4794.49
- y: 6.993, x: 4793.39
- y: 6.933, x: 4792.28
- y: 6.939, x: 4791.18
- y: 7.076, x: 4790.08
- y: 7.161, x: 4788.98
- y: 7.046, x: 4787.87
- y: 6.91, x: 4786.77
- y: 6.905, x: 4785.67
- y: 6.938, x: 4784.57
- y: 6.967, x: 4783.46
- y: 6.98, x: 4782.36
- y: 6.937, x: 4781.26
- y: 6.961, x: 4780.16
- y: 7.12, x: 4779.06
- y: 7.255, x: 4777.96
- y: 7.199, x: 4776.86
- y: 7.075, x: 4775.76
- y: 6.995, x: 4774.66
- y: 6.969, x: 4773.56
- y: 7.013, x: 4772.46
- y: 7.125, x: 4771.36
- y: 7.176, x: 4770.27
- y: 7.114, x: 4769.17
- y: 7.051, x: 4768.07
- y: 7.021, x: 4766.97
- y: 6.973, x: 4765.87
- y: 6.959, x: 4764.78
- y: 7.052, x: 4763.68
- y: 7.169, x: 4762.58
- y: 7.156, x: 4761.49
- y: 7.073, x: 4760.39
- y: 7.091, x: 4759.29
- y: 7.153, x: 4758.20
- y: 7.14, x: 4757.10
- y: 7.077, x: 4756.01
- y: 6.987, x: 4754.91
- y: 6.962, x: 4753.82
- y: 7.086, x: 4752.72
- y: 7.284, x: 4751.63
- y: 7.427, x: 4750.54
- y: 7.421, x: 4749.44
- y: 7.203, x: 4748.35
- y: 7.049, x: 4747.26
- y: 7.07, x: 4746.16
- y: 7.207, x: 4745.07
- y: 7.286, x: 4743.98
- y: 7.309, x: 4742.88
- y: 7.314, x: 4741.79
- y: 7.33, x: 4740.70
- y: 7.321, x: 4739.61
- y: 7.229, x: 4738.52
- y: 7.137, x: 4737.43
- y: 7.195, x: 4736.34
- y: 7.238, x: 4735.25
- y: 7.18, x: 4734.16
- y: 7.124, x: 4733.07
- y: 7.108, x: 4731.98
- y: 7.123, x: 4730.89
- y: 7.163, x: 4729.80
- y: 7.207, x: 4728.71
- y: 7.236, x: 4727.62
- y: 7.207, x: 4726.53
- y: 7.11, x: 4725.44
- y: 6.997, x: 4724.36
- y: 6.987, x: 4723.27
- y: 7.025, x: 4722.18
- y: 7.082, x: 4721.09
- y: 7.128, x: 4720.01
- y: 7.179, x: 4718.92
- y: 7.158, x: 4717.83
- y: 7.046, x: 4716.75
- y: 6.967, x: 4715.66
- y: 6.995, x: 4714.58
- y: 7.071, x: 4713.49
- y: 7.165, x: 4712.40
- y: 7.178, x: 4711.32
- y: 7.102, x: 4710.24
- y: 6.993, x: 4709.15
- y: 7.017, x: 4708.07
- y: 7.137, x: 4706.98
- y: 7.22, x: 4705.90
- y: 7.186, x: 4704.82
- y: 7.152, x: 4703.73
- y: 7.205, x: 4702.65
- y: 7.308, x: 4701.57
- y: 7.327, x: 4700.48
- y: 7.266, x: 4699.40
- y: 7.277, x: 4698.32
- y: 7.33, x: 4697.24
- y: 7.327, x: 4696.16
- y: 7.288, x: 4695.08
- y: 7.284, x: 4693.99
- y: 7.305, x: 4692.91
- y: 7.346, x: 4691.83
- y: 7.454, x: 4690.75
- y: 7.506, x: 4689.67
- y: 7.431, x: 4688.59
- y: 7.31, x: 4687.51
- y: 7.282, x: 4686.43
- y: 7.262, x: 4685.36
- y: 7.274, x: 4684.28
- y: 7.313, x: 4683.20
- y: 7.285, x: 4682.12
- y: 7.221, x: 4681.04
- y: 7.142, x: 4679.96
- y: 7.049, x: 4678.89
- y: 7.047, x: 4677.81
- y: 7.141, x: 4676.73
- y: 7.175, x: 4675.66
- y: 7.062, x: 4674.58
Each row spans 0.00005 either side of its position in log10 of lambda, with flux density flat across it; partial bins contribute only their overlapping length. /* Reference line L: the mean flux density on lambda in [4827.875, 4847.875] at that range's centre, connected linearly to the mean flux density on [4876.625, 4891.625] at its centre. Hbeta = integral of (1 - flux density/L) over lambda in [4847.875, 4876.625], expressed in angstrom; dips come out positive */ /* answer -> 3.13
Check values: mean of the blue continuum 7.06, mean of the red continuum 6.84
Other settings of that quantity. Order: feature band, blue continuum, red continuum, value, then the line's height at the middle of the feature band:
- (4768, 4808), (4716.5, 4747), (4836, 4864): -1.4 angstrom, 6.82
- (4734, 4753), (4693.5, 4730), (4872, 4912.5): -0.4 angstrom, 7.1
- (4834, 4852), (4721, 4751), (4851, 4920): -0.8 angstrom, 6.75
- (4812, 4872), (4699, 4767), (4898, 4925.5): 2.6 angstrom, 6.97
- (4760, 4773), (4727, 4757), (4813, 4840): 0.2 angstrom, 7.16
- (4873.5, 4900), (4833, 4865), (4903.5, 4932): -0.5 angstrom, 6.72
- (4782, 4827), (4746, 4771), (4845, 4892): -1.4 angstrom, 6.84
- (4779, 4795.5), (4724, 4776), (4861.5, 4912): 0.1 angstrom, 7.01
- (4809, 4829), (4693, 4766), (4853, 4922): -0.6 angstrom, 6.83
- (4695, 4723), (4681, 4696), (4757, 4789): 0.4 angstrom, 7.26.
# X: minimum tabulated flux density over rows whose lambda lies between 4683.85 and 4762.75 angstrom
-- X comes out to 6.962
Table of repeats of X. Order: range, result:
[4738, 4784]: 6.937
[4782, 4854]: 6.698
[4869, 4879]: 6.444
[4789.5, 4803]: 6.918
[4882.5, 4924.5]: 6.649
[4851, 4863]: 4.084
